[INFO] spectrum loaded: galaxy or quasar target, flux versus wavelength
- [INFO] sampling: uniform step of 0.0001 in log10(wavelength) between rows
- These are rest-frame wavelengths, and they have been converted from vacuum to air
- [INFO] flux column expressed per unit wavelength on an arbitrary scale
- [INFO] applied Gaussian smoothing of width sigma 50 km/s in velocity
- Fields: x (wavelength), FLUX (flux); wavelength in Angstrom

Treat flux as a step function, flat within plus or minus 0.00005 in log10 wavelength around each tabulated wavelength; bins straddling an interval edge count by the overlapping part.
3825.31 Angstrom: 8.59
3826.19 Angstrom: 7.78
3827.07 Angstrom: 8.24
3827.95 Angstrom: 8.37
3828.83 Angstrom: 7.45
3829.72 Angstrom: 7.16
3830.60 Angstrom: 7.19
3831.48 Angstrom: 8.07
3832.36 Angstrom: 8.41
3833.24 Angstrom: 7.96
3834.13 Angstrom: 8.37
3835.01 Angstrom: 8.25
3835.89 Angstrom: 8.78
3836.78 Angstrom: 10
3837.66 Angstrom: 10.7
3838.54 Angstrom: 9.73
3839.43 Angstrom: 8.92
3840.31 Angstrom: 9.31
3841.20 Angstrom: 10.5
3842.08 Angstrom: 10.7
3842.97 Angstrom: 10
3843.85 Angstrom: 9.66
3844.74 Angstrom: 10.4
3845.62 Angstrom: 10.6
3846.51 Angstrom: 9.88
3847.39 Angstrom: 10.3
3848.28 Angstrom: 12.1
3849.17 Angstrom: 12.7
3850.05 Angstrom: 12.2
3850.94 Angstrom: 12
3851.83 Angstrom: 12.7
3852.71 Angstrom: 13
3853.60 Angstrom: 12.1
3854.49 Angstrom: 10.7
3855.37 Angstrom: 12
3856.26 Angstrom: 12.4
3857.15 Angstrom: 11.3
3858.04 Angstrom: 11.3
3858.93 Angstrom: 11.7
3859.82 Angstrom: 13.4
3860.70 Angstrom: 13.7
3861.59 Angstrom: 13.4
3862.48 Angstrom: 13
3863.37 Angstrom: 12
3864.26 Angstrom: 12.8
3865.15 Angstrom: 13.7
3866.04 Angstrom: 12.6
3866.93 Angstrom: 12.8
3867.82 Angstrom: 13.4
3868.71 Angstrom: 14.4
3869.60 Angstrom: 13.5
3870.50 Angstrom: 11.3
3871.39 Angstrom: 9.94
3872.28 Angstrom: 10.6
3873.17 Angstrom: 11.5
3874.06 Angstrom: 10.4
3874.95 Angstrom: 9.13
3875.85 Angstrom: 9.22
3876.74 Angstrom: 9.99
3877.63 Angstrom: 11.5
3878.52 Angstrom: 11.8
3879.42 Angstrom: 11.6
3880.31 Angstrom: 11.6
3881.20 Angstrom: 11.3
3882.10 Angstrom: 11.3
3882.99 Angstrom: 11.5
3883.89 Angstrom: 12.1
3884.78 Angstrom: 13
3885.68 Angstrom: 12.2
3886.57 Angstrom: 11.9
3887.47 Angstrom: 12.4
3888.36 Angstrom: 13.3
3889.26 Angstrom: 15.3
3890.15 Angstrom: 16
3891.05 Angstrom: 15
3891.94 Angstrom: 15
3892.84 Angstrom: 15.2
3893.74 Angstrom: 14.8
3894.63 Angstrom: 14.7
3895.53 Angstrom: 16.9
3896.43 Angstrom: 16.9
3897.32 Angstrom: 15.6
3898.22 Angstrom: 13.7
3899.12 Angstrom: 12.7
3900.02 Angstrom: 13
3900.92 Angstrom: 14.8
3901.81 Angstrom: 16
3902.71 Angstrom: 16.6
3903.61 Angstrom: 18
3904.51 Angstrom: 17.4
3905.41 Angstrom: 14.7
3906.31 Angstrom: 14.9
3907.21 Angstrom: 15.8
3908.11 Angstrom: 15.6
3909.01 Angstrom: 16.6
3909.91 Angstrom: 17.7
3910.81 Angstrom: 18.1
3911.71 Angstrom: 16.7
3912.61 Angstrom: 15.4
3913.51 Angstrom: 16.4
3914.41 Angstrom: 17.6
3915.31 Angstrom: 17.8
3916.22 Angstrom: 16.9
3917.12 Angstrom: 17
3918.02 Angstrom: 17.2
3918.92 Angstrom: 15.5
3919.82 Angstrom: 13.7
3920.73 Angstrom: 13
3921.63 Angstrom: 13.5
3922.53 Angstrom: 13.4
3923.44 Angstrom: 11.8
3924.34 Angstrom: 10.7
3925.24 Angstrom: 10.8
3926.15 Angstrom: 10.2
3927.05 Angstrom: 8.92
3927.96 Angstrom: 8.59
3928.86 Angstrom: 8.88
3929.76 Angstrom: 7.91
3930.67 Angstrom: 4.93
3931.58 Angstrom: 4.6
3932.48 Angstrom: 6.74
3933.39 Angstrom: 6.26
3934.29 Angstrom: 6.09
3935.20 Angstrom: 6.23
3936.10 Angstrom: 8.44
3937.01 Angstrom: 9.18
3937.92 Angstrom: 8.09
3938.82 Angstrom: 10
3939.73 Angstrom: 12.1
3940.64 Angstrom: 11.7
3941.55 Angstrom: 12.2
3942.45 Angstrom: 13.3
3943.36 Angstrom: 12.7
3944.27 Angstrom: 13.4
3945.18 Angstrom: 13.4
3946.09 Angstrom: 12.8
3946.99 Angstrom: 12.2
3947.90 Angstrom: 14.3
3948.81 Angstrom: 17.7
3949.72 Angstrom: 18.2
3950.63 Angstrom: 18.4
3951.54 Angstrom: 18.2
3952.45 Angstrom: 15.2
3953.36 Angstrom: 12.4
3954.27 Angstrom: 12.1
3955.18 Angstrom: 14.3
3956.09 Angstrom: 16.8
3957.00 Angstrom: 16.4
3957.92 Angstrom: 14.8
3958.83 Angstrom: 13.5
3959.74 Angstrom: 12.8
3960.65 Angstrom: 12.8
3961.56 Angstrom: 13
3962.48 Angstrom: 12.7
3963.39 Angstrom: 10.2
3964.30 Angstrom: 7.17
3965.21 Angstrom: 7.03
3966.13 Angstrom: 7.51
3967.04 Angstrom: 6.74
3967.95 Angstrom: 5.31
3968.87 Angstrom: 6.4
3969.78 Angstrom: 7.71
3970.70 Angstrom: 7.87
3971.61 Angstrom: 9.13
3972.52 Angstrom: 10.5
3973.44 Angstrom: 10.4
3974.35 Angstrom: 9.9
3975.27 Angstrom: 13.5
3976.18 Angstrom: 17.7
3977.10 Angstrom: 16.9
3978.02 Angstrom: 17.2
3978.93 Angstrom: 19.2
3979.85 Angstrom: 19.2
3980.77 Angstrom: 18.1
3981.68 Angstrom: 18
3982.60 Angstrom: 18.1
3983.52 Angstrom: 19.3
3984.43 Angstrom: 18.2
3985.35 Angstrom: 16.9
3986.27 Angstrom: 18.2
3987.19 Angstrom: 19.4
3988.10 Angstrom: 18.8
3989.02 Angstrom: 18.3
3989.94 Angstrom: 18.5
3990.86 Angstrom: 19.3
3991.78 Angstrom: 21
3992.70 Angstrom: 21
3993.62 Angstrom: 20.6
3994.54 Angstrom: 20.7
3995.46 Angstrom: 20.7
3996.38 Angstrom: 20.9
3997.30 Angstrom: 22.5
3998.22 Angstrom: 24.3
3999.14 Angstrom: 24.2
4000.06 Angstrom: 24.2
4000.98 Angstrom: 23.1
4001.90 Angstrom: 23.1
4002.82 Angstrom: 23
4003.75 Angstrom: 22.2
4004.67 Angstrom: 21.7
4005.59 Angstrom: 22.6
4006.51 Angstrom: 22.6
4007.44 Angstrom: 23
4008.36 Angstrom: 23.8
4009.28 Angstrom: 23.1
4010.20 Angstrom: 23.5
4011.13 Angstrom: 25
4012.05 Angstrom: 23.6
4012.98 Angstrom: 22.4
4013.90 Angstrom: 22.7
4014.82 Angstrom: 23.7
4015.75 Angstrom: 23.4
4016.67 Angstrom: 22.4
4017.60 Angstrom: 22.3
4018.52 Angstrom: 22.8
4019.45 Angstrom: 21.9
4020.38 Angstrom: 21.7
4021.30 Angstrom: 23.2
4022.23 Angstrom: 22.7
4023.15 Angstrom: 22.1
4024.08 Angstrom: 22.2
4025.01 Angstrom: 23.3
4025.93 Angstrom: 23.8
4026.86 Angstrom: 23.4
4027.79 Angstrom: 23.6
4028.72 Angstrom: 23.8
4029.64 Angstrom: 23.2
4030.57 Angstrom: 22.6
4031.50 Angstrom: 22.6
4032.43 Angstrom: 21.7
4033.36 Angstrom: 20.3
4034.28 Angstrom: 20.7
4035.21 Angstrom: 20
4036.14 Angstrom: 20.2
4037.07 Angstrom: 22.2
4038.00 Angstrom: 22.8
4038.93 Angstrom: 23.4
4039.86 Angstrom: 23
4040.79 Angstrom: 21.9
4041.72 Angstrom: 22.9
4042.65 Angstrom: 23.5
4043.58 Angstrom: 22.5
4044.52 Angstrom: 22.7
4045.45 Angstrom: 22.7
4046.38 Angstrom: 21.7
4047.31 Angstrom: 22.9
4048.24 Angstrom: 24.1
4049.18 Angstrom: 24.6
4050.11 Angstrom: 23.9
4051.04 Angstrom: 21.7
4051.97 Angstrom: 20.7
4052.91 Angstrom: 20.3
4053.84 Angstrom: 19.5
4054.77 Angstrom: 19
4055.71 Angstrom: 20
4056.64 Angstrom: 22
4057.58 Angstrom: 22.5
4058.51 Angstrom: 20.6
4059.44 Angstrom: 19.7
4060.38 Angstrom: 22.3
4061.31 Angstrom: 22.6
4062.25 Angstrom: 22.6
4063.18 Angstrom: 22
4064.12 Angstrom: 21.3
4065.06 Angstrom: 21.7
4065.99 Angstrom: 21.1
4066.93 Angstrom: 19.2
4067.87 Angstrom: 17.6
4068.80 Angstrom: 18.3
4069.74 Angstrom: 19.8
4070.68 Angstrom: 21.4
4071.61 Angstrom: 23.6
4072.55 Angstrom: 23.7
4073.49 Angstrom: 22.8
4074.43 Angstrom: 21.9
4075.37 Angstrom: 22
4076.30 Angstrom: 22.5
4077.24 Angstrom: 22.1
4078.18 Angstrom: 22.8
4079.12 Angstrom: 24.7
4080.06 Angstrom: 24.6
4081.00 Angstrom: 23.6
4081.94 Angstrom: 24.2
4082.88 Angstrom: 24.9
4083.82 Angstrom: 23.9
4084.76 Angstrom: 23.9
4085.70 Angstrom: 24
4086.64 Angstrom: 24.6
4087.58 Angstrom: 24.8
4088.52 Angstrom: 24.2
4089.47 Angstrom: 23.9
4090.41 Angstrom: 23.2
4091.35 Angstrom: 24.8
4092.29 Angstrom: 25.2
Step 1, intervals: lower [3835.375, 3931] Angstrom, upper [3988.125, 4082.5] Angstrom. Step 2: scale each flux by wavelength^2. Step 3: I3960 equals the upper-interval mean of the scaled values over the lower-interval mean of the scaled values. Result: 1.9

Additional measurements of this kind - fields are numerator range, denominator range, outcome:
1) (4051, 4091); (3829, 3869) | 2.25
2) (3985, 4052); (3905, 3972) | 1.89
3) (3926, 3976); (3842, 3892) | 0.95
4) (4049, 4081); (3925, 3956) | 2.04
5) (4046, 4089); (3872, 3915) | 1.72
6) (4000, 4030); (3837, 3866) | 2.16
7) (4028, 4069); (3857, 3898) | 1.86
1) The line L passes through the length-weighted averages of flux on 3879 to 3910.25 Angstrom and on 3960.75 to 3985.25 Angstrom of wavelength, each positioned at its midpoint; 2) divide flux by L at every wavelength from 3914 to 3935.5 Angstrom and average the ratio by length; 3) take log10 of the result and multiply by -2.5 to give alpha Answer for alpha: 0.23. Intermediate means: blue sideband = 14.4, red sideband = 12.6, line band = 11.2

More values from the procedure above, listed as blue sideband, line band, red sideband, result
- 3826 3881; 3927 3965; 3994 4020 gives 0.482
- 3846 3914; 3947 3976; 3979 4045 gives 0.458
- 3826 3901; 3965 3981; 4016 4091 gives 0.466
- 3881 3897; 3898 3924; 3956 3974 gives -0.209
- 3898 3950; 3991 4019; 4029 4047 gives -0.162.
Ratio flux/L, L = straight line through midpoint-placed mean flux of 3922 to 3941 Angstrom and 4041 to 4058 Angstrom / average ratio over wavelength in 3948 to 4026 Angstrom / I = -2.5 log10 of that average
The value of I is -0.18 mag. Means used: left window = 8.84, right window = 22.1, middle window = 18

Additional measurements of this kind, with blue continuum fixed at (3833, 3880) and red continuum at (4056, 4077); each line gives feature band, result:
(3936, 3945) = 0.33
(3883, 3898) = -0.11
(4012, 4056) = -0.13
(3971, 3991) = 0.05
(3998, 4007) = -0.25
